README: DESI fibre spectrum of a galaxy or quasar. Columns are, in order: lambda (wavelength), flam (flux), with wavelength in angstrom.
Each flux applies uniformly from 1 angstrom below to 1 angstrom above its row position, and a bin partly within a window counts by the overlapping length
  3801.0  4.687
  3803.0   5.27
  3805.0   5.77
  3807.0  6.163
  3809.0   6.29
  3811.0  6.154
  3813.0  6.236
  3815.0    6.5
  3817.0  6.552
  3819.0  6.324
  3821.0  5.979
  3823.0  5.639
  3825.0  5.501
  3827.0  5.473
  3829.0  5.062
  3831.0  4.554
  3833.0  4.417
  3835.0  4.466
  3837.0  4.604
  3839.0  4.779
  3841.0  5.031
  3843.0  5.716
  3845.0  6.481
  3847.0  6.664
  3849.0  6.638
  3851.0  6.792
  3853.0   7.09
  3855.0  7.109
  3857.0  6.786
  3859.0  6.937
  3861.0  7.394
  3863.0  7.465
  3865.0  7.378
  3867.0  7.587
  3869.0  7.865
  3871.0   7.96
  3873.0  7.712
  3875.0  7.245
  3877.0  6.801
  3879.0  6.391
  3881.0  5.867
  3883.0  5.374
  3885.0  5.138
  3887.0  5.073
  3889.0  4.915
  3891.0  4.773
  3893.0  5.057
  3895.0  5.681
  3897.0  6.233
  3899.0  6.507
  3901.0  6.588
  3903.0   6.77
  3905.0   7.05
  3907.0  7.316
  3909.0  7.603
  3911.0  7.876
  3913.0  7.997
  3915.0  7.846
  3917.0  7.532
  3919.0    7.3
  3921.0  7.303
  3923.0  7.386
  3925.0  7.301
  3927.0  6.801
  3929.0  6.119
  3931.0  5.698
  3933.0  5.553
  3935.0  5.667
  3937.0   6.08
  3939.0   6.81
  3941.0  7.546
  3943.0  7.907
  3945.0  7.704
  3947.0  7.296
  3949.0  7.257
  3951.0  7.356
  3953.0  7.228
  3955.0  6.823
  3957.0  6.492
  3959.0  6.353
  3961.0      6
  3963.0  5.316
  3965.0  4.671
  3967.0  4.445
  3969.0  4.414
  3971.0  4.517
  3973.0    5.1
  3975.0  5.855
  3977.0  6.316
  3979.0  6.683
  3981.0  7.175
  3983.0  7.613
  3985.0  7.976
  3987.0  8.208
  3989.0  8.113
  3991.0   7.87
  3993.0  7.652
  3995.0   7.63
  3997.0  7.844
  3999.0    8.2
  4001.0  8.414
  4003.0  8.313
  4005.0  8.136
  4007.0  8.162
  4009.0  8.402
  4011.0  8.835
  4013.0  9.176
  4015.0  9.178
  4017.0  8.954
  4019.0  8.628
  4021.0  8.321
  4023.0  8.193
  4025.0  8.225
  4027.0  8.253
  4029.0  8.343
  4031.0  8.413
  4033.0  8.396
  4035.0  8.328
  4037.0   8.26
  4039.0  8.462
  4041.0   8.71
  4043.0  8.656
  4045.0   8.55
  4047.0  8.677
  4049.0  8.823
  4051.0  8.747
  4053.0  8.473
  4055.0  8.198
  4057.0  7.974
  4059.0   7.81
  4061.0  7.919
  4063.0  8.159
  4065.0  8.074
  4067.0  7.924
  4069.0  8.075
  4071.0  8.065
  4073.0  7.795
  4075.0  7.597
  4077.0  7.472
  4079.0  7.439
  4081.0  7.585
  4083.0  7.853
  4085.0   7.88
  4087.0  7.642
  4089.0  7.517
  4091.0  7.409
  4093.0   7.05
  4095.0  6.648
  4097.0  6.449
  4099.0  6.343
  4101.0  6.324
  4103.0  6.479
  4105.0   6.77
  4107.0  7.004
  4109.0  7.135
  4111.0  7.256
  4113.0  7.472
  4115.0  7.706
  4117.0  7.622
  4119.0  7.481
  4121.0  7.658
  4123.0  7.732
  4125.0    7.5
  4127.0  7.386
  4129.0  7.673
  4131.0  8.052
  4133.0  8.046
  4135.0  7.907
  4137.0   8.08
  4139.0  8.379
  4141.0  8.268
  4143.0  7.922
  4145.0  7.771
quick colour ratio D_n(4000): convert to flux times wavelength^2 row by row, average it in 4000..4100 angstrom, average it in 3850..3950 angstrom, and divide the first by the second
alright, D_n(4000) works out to 1.29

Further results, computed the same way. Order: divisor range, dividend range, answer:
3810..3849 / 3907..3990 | 1.27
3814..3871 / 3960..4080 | 1.37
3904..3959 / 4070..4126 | 1.13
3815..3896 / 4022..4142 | 1.43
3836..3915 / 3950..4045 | 1.22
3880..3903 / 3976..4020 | 1.52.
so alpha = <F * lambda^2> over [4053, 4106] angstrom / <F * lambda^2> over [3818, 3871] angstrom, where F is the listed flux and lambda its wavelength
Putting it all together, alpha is 1.4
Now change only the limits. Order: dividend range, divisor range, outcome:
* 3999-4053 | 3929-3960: 1.31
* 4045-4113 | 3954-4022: 1.10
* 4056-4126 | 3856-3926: 1.21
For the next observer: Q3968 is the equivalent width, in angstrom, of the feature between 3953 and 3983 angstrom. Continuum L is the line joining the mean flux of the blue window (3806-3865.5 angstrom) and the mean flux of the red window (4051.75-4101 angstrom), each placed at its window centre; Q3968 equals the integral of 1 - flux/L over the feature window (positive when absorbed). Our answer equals 4.7 angstrom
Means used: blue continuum 6.06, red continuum 7.62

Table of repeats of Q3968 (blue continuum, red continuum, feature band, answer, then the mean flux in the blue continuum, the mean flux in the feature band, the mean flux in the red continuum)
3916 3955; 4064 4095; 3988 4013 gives -3.1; 6.94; 8.17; 7.66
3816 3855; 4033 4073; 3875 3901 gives 2.4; 5.71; 5.75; 8.3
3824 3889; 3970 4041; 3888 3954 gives 1.5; 6.21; 6.79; 7.9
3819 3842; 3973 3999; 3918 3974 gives 3.1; 5.1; 6.37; 7.35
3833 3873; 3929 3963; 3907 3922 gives -2.2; 6.54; 7.62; 6.68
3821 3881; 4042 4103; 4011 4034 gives -3.5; 6.32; 8.56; 7.75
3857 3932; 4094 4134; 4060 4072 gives -1.5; 6.75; 8.04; 7.24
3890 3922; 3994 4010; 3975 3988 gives 1.1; 6.84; 7.22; 8.14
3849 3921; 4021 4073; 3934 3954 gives 0.7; 6.78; 7.09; 8.3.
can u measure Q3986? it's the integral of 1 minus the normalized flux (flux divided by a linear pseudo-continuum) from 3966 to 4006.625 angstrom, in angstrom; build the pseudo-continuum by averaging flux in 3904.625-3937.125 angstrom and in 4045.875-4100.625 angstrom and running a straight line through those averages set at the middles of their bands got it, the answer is 1.6 angstrom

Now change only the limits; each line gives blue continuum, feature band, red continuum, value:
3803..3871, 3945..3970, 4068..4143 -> 2.1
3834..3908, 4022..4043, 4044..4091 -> -1.8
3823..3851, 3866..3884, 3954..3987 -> -4.5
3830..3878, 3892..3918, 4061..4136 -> -0.9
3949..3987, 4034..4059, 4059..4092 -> -3.8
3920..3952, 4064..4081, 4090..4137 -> -1.4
